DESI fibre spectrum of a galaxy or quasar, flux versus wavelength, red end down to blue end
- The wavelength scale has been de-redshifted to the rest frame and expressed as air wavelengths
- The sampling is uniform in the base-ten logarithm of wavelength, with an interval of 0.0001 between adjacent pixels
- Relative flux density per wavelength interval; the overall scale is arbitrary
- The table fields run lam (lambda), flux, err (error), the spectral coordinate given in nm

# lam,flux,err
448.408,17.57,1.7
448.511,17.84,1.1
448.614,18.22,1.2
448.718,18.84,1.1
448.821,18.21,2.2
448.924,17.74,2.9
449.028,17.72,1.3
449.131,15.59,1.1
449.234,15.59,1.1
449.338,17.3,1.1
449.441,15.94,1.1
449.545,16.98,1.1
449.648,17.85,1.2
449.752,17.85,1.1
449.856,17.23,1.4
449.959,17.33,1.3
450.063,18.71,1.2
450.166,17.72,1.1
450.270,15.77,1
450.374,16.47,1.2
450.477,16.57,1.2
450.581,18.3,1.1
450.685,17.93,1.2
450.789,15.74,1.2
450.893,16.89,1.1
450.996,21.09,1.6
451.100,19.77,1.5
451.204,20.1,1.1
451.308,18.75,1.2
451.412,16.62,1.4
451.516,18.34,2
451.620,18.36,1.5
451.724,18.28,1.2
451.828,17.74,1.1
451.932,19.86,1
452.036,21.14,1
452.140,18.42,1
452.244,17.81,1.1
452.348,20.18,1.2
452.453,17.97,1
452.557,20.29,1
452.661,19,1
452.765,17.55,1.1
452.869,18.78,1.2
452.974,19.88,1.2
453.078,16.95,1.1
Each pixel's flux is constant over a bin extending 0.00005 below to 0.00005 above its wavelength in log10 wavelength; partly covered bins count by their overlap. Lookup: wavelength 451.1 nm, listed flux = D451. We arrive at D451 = 19.77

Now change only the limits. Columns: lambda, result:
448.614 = 18.22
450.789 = 15.74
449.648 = 17.85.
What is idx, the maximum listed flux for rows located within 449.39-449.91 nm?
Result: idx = 17.85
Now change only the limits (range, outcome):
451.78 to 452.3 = 21.14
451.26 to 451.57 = 18.75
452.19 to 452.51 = 20.18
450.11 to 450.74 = 18.3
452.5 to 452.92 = 20.29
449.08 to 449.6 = 17.3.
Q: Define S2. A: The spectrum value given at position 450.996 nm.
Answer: 21.09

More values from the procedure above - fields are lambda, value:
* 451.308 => 18.75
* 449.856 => 17.23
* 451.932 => 19.86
